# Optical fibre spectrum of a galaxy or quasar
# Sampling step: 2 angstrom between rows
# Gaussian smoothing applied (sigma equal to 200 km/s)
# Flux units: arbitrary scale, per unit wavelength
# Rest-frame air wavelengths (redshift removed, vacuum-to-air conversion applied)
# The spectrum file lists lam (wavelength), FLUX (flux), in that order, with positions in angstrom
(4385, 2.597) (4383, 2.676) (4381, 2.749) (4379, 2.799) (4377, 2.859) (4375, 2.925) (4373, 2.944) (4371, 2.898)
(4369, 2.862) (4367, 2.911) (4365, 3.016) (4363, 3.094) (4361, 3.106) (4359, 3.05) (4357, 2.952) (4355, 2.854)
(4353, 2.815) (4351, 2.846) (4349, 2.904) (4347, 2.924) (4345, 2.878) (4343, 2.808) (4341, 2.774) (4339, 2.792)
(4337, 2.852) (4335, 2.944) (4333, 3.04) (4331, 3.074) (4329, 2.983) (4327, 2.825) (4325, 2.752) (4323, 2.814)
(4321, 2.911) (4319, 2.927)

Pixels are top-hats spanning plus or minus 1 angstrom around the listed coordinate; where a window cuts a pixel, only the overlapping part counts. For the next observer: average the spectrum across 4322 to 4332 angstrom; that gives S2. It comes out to 2.89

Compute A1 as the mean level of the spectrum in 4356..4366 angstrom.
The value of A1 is 3.04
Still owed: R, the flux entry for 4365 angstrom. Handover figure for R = 3.016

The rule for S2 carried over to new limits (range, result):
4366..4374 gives 2.9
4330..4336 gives 3.02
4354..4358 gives 2.9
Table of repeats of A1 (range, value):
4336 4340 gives 2.82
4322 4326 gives 2.78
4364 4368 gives 2.96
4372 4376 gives 2.93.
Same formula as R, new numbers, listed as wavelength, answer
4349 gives 2.904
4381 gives 2.749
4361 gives 3.106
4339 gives 2.792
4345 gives 2.878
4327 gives 2.825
